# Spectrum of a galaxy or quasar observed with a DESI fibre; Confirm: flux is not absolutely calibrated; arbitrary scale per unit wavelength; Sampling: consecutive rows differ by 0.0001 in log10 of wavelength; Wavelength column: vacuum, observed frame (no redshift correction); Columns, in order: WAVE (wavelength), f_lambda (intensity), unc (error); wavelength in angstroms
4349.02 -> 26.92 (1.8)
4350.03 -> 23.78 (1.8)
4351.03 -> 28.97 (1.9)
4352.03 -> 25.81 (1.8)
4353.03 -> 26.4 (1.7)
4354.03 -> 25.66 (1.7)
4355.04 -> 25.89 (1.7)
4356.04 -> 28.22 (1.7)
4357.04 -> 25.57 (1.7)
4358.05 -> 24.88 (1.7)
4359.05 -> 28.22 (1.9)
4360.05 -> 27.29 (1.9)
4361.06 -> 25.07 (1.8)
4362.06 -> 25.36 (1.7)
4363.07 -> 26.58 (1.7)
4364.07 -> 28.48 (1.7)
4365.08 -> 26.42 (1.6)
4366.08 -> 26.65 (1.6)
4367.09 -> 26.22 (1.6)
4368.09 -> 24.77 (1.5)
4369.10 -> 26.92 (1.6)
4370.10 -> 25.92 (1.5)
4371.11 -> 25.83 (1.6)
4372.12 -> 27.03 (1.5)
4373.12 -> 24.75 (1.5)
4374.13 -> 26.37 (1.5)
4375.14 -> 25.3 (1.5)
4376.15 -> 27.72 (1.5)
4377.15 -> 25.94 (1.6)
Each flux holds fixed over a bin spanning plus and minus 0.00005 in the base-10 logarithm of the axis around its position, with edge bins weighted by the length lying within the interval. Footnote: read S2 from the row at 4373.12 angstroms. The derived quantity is 24.75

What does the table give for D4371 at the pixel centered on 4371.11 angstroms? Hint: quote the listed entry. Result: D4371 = 25.83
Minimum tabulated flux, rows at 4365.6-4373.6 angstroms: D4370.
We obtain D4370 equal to 24.75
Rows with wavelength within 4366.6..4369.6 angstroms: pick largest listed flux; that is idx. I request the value 26.92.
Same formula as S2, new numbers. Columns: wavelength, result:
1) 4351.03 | 28.97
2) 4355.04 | 25.89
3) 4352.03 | 25.81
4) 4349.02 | 26.92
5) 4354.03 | 25.66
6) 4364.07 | 28.48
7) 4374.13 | 26.37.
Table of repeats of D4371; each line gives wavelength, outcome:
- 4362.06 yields 25.36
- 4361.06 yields 25.07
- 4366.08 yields 26.65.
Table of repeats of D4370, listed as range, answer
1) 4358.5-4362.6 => 25.07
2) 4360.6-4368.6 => 24.77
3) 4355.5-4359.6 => 24.88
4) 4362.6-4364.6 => 26.58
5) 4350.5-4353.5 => 25.81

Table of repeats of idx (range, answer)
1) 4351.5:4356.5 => 28.22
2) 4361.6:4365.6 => 28.48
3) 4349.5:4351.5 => 28.97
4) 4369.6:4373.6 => 27.03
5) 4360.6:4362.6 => 25.36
